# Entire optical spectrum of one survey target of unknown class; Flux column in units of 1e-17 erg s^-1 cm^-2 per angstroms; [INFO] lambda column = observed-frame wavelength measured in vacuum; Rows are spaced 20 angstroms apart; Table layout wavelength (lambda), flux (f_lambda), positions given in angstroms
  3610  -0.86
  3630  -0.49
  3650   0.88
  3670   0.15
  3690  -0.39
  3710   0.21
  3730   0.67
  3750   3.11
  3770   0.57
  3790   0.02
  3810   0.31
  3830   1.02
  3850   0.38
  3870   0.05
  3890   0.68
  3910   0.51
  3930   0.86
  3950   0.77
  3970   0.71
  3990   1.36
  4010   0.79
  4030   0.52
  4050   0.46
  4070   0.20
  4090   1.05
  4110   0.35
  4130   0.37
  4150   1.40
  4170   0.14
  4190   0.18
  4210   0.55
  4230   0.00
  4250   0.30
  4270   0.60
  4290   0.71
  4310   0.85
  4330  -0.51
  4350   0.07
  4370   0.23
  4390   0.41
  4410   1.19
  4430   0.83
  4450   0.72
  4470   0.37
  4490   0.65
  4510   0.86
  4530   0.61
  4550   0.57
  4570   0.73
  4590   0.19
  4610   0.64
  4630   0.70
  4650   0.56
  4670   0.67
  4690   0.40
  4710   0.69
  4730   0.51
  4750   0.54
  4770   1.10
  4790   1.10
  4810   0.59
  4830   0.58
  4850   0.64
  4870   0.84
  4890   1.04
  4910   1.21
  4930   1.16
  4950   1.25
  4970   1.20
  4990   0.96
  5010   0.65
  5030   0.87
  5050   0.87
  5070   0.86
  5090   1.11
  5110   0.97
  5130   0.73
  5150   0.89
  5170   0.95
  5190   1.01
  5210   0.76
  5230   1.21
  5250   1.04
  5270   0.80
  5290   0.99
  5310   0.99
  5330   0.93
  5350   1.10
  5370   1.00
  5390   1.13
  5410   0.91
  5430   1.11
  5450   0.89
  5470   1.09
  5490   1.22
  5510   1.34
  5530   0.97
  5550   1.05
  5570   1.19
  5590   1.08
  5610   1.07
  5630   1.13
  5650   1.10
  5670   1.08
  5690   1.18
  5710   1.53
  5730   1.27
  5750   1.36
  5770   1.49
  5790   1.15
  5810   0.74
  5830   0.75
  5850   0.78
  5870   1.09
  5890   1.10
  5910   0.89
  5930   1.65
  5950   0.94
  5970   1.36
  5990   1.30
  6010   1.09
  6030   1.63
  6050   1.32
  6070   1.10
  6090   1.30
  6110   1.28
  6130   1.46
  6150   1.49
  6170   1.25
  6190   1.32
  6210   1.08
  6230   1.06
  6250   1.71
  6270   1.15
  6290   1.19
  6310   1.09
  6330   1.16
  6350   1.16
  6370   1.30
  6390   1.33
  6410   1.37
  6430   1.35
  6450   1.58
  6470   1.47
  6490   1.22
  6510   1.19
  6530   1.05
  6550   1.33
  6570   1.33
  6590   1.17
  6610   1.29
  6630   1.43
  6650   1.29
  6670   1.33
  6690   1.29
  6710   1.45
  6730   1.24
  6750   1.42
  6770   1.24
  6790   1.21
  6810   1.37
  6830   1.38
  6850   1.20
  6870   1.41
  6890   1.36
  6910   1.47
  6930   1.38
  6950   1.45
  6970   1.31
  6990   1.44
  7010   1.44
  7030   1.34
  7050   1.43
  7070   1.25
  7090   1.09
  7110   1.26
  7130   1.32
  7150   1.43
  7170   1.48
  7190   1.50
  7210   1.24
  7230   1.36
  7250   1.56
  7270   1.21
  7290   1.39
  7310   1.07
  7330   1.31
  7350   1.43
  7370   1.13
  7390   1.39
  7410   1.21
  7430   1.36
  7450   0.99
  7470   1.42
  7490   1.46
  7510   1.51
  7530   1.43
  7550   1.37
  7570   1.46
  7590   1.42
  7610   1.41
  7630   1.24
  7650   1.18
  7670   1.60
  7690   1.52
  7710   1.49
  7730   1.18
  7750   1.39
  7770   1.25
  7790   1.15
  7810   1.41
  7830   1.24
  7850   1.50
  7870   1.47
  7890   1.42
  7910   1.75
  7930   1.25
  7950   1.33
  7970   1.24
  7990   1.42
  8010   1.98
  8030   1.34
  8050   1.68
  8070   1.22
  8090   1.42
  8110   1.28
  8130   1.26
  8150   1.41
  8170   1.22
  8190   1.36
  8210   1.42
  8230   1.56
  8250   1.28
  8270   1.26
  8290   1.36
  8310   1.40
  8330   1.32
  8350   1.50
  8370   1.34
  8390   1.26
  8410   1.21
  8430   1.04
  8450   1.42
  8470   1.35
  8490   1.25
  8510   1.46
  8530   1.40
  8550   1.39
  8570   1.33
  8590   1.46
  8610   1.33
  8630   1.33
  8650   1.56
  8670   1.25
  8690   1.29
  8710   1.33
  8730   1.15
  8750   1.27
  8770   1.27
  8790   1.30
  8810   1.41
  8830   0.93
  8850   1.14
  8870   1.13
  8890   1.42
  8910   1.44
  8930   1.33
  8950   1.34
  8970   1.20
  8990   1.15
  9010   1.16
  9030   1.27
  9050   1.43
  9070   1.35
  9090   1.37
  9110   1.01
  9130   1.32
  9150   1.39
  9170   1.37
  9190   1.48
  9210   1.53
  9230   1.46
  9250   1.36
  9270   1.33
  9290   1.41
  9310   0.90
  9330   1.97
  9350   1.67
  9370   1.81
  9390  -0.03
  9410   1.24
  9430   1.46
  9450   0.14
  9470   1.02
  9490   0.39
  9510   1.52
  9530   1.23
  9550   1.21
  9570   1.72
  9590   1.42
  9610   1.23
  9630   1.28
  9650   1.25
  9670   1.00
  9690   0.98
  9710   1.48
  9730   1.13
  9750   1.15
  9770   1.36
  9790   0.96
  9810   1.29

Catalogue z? 0.221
